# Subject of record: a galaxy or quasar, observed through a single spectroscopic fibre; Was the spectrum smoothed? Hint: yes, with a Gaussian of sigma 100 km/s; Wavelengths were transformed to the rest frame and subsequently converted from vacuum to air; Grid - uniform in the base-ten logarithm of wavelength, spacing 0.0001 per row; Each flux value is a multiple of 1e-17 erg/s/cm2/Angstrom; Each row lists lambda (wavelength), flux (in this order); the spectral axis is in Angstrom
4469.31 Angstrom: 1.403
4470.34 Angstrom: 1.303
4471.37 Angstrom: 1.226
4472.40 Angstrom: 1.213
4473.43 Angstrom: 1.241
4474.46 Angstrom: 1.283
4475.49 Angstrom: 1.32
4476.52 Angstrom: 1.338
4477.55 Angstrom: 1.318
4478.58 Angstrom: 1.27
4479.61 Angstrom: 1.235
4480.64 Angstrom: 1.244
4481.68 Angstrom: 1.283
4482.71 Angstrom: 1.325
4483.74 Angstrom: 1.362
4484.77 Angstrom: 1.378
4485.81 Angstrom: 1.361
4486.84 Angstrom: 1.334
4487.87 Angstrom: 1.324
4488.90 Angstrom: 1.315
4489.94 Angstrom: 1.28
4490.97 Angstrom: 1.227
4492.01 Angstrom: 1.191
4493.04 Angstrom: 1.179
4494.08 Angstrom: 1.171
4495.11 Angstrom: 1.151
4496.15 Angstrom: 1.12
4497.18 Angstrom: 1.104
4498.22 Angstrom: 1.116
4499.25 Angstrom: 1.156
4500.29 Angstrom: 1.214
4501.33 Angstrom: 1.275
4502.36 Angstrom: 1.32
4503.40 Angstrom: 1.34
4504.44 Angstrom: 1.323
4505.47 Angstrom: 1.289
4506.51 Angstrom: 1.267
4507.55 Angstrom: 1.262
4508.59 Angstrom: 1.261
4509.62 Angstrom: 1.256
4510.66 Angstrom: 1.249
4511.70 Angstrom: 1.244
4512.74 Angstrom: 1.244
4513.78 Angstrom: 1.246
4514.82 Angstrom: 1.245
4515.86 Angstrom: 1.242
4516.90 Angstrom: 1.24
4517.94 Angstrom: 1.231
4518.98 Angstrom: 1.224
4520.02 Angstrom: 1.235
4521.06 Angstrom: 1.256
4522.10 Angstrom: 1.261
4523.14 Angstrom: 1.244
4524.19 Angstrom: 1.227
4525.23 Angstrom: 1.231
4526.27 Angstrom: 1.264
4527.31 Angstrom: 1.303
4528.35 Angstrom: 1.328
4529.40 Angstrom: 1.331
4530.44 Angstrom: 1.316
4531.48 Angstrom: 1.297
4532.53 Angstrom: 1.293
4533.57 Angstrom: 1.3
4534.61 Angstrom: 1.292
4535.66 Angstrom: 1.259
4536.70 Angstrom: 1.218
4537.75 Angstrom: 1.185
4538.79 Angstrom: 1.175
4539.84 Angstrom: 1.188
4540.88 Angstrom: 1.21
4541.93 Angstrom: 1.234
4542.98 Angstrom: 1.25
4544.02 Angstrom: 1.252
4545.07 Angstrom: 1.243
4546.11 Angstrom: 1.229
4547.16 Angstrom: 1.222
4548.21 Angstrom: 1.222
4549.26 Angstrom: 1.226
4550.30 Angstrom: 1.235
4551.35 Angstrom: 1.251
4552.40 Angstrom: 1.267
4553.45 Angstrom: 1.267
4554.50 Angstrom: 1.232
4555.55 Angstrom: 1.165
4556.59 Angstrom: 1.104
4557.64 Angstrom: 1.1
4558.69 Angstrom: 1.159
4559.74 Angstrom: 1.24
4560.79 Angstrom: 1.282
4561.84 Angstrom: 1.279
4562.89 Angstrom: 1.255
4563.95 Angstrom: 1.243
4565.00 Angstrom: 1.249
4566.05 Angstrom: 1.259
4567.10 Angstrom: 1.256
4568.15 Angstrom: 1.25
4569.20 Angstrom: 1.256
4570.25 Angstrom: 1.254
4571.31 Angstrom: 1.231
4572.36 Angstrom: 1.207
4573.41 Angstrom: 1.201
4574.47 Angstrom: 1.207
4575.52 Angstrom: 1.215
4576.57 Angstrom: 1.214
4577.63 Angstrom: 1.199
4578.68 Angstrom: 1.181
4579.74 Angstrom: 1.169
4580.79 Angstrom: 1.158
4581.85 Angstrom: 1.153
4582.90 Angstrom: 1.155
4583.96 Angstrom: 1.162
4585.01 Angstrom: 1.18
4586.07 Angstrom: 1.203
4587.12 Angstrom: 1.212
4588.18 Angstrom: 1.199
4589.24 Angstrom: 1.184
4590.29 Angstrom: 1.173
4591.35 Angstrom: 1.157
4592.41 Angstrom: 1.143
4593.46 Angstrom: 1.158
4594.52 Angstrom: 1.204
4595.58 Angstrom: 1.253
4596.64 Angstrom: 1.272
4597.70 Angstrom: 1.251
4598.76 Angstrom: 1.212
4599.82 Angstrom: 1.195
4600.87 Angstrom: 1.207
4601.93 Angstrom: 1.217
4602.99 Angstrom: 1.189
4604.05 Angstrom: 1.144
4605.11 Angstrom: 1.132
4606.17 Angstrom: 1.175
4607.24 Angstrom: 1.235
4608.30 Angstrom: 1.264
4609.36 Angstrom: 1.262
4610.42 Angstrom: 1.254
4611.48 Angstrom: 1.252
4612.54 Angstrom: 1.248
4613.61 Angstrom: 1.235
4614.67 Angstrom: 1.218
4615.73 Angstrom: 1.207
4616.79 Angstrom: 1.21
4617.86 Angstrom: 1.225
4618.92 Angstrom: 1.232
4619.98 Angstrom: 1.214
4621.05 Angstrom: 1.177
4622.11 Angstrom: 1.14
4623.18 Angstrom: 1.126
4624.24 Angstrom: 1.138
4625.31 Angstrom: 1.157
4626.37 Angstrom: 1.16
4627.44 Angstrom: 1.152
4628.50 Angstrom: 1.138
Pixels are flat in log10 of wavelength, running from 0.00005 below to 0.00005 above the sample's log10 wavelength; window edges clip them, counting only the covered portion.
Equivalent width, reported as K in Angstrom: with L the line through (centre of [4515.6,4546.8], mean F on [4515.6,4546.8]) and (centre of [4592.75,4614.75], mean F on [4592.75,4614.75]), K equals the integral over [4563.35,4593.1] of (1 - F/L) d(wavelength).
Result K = 0.66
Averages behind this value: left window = 1.25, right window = 1.22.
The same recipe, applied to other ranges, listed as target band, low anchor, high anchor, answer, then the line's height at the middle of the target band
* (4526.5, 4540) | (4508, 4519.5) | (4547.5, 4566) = -0.4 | 1.23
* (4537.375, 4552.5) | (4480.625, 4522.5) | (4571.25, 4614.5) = 0.0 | 1.23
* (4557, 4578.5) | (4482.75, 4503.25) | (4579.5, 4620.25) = -0.2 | 1.22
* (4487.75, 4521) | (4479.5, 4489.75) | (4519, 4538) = 1.6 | 1.3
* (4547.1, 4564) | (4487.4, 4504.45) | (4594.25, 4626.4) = -0.1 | 1.21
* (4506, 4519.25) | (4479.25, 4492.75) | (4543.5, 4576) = 0.2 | 1.27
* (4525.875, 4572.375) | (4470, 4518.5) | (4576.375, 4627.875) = -0.6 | 1.23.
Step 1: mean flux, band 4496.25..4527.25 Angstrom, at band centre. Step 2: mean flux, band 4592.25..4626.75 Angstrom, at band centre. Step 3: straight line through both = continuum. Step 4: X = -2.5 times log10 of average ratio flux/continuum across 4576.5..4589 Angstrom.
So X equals 0.03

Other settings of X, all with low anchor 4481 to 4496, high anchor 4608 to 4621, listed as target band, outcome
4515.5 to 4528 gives 0.01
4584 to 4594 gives 0.06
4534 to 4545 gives 0.03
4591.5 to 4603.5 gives 0.03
